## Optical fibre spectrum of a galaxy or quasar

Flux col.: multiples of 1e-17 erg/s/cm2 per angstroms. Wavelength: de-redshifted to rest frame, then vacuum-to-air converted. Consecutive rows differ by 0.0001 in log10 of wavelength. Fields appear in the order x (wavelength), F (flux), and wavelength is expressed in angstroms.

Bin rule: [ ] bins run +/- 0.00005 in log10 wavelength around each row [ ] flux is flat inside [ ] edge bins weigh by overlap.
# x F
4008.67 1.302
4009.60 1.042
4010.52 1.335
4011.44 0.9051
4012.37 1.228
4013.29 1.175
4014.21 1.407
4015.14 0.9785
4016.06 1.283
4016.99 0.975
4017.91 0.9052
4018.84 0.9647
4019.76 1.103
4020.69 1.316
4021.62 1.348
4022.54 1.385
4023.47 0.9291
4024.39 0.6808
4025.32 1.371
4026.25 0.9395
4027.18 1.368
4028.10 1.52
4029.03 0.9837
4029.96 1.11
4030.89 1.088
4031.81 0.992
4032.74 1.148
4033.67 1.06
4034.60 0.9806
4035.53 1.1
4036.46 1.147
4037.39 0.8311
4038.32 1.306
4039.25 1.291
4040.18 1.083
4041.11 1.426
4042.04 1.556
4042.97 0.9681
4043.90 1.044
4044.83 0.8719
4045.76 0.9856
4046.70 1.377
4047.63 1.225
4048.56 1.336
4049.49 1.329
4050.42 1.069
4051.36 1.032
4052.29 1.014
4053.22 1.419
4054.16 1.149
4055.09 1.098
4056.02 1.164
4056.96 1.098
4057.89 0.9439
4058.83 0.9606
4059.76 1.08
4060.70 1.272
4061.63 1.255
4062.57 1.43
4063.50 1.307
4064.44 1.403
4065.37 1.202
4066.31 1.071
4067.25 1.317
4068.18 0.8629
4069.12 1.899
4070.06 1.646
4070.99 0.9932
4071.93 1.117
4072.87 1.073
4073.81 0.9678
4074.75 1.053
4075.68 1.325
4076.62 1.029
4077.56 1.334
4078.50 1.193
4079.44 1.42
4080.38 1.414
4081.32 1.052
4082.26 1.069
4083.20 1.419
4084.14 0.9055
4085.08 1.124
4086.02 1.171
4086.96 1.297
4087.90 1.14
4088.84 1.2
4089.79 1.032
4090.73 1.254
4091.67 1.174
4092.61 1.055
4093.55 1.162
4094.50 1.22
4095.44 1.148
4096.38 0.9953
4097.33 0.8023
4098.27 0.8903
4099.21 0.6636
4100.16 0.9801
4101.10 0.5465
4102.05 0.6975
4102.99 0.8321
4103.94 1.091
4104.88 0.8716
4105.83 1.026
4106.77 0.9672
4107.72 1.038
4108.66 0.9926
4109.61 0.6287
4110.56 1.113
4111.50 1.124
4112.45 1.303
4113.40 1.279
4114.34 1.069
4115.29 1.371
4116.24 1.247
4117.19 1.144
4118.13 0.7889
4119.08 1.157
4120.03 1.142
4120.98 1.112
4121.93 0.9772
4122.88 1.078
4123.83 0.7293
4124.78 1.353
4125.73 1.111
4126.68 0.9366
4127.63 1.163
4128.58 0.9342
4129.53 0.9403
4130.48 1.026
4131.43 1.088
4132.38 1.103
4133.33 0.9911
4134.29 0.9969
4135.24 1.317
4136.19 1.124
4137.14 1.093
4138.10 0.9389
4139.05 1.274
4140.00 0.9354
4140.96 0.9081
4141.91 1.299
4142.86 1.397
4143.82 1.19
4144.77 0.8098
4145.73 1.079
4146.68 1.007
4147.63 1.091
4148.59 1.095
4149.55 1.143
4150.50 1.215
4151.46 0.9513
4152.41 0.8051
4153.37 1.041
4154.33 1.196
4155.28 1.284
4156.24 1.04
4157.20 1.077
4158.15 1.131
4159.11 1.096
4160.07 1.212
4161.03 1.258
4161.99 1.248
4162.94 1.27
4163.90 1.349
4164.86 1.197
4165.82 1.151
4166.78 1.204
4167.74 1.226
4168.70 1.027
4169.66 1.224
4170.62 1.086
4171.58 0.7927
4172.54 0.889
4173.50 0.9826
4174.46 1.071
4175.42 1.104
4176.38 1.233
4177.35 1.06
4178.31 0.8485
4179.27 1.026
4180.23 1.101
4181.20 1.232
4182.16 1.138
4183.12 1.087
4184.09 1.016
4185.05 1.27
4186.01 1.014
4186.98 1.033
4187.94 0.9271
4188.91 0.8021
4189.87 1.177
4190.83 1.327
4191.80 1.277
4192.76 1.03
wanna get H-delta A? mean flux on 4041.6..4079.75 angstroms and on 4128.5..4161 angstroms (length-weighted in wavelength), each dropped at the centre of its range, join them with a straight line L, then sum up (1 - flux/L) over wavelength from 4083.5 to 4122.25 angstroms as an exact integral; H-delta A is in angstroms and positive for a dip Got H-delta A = 3.23 angstroms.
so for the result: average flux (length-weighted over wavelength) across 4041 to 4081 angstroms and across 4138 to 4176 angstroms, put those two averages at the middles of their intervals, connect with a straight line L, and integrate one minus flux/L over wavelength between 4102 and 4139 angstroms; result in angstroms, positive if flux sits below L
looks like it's 2.9 angstroms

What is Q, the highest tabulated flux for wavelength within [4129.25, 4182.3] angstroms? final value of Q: 1.397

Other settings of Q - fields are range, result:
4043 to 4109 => 1.899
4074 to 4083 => 1.42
